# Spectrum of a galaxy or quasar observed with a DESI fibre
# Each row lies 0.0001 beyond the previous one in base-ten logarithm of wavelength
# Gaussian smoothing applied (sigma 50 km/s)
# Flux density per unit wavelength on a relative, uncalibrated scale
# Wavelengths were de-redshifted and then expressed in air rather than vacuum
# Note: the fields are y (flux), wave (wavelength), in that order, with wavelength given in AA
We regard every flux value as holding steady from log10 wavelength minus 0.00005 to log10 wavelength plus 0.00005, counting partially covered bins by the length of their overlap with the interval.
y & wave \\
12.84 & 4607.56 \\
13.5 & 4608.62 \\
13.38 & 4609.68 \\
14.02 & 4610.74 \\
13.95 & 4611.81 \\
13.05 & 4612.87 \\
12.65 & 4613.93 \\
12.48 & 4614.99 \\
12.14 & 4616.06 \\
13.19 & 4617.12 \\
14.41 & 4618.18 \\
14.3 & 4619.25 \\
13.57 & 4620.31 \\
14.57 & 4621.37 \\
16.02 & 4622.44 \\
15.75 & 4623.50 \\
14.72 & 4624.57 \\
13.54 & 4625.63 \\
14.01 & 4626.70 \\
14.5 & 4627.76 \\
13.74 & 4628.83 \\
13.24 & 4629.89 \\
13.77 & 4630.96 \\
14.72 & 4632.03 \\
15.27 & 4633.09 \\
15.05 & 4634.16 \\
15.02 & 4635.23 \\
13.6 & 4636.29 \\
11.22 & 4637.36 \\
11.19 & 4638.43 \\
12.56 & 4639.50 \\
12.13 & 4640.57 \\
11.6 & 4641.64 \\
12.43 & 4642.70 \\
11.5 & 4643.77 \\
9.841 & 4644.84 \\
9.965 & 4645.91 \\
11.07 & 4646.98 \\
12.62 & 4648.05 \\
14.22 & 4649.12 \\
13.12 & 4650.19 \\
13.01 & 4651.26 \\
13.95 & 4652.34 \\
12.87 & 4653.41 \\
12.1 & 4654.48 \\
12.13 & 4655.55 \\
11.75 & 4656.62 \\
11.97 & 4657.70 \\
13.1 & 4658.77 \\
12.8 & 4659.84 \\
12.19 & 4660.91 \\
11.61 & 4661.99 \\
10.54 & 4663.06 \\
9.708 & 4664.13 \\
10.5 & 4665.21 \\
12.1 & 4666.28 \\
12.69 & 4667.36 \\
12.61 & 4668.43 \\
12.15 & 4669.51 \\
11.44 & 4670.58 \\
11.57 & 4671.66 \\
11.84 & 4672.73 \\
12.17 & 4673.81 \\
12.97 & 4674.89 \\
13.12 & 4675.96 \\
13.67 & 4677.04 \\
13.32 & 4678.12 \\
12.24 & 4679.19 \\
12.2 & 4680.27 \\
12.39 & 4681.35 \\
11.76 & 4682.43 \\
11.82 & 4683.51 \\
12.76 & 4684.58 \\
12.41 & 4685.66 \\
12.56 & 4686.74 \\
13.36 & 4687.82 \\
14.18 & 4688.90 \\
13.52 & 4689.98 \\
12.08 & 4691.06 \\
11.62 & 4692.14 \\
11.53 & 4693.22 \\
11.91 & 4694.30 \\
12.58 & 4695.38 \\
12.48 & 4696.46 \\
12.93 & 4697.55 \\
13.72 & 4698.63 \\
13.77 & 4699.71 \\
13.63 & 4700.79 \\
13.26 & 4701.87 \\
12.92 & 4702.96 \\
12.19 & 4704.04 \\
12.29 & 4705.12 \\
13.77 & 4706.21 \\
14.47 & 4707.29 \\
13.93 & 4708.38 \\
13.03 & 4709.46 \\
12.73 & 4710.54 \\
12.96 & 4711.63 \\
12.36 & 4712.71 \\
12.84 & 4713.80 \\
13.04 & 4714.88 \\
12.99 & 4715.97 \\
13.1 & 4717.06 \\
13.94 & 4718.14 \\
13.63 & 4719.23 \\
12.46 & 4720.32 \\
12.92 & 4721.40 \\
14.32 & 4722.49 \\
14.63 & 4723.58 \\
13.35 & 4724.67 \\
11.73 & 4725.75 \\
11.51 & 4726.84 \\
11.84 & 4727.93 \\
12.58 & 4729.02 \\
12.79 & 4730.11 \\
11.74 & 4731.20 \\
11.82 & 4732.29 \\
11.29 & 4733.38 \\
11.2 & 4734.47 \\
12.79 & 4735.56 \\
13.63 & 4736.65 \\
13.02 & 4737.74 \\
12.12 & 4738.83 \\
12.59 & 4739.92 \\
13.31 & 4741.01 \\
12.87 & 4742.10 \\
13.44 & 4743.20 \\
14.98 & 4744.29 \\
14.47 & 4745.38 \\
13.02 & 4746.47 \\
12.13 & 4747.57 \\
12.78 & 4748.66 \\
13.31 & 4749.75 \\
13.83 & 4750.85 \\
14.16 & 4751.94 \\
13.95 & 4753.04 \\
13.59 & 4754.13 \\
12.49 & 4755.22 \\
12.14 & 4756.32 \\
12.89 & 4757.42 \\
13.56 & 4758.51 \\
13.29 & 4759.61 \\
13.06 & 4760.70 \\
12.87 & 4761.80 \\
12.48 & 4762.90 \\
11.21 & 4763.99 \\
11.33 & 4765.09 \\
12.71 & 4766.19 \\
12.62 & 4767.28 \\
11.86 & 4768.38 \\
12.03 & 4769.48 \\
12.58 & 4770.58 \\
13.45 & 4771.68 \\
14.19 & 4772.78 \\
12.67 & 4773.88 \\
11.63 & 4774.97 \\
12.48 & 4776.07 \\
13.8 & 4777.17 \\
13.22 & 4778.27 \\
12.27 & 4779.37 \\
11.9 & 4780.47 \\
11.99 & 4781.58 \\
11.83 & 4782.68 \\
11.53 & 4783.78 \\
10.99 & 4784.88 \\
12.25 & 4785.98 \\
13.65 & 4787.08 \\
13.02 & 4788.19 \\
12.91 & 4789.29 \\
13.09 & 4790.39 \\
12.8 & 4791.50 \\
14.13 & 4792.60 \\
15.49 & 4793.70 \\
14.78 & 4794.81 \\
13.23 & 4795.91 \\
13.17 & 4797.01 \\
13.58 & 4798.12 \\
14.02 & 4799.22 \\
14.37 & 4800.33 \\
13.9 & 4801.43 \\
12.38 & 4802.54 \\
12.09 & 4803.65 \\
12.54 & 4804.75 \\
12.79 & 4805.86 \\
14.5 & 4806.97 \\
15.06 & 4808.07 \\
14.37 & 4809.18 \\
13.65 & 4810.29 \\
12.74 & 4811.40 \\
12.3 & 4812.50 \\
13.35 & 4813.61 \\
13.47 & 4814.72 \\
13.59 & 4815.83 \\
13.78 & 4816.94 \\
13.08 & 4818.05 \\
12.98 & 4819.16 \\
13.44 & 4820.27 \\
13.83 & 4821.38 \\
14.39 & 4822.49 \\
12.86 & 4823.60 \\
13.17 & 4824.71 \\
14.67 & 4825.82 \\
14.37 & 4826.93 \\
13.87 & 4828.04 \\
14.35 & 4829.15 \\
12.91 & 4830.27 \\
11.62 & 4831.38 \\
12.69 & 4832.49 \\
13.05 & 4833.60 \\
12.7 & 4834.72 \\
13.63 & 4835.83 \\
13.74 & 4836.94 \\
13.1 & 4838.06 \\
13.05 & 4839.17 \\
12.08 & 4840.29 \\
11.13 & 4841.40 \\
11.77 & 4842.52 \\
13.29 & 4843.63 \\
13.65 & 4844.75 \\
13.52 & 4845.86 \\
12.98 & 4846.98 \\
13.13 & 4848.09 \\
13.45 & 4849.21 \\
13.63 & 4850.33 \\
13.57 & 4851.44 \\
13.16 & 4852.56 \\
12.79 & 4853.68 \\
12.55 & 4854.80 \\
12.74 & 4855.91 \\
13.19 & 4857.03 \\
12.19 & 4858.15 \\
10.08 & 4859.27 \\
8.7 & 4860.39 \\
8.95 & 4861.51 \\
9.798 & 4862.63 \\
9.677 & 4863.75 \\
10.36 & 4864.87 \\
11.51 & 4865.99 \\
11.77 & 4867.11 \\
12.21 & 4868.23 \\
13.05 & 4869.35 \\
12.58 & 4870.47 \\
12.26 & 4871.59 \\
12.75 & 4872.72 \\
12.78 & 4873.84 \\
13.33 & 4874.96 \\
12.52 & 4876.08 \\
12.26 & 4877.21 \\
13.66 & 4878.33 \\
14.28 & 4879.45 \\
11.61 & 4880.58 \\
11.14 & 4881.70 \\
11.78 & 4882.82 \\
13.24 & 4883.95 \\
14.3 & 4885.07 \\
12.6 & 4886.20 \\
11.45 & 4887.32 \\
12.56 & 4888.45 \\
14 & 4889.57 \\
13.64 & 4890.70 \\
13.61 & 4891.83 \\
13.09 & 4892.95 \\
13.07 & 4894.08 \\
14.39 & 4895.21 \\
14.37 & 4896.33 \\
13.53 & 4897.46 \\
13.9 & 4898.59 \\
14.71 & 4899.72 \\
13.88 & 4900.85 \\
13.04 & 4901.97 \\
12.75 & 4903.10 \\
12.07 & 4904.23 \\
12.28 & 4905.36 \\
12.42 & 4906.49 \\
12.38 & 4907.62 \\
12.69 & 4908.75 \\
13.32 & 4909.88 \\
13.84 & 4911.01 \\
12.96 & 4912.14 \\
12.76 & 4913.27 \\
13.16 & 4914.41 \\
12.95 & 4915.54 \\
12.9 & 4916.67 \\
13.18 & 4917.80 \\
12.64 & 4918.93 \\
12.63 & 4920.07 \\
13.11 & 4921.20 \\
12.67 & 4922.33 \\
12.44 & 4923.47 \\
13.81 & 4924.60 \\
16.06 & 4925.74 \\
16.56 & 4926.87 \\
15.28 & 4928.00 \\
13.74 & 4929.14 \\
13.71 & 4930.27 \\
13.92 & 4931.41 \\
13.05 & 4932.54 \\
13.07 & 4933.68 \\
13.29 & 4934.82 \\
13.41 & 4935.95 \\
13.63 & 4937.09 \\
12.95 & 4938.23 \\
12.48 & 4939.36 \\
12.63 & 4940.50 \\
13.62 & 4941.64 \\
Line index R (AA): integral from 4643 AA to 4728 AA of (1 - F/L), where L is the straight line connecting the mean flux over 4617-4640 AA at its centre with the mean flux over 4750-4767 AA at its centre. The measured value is 6.0 AA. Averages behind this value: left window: 14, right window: 12.9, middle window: 12.6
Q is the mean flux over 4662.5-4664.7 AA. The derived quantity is 10.2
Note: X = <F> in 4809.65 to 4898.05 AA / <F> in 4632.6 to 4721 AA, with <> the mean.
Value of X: 1.02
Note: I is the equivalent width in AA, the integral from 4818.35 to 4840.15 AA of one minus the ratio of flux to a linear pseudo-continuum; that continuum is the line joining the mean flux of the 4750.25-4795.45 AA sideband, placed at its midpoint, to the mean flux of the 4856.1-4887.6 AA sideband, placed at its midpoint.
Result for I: -1.8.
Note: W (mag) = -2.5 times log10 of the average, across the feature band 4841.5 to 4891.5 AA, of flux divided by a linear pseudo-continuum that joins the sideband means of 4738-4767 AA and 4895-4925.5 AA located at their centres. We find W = 0.06 mag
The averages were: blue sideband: 13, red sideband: 13.2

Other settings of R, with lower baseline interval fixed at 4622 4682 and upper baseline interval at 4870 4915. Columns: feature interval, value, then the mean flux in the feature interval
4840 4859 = 0.2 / 12.8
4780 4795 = 0.0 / 12.8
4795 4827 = -1.5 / 13.5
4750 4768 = -0.1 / 12.9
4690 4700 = 0.2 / 12.5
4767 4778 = 0.1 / 12.7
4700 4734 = -0.3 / 12.9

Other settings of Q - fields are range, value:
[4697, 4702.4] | 13.5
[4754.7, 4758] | 12.5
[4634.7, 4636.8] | 14.4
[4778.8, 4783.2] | 12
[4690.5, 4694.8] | 11.8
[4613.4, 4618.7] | 13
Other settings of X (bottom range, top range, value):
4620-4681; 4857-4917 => 0.99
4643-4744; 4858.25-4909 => 0.99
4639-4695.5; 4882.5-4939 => 1.09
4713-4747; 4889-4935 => 1.04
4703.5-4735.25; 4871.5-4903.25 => 1.03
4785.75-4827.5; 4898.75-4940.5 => 0.98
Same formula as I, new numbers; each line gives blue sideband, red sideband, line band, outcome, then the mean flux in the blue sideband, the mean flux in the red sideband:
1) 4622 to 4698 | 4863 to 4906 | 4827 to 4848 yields -0.39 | 12.6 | 12.8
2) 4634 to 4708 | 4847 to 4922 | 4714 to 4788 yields -1.48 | 12.4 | 12.7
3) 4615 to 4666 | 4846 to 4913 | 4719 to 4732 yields 0.05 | 12.9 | 12.6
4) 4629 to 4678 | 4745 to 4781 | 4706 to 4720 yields -0.68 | 12.4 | 12.8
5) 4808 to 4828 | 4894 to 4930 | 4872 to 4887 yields 0.80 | 13.6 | 13.4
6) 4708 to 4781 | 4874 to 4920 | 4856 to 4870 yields 2.13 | 12.9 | 13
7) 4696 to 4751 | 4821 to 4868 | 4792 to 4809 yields -1.39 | 13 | 12.6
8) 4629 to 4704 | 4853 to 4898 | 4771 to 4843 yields -4.33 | 12.5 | 12.4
